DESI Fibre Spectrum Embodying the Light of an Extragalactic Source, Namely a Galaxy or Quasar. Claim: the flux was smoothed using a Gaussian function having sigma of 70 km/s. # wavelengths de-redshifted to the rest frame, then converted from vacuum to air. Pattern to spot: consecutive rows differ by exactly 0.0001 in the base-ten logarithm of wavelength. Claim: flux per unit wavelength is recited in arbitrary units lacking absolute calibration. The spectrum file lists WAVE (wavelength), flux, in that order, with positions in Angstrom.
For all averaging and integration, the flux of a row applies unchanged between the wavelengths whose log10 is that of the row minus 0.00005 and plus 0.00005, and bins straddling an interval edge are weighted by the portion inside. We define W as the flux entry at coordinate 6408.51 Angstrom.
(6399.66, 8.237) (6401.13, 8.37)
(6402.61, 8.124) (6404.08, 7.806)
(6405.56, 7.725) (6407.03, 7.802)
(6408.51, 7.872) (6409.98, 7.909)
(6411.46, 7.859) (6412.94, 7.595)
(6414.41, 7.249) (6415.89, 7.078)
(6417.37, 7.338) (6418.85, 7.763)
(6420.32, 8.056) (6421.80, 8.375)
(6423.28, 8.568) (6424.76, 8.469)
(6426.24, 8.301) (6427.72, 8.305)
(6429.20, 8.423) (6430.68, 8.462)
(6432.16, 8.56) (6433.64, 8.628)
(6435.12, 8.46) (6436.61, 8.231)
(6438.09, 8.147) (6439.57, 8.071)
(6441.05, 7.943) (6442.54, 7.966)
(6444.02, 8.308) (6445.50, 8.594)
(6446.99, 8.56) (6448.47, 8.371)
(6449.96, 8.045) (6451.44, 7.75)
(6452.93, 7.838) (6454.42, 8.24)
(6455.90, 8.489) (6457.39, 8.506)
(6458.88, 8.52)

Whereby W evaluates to 7.872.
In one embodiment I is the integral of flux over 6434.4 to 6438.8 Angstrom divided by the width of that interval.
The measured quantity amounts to 8.27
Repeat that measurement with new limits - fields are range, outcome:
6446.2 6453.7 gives 8.11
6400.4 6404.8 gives 8.1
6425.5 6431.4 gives 8.37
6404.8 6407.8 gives 7.75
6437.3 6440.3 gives 8.12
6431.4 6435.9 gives 8.54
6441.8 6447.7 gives 8.36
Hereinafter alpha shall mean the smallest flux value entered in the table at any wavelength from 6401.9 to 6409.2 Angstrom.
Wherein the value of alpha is 7.725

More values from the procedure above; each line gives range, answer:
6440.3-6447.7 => 7.943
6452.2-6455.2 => 7.838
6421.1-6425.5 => 8.375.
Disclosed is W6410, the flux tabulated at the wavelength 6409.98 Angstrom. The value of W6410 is 7.909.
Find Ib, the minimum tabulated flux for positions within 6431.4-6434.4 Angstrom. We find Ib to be 8.56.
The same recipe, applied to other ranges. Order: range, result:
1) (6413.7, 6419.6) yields 7.078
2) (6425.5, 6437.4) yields 8.231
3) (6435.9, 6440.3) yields 8.071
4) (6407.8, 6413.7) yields 7.595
